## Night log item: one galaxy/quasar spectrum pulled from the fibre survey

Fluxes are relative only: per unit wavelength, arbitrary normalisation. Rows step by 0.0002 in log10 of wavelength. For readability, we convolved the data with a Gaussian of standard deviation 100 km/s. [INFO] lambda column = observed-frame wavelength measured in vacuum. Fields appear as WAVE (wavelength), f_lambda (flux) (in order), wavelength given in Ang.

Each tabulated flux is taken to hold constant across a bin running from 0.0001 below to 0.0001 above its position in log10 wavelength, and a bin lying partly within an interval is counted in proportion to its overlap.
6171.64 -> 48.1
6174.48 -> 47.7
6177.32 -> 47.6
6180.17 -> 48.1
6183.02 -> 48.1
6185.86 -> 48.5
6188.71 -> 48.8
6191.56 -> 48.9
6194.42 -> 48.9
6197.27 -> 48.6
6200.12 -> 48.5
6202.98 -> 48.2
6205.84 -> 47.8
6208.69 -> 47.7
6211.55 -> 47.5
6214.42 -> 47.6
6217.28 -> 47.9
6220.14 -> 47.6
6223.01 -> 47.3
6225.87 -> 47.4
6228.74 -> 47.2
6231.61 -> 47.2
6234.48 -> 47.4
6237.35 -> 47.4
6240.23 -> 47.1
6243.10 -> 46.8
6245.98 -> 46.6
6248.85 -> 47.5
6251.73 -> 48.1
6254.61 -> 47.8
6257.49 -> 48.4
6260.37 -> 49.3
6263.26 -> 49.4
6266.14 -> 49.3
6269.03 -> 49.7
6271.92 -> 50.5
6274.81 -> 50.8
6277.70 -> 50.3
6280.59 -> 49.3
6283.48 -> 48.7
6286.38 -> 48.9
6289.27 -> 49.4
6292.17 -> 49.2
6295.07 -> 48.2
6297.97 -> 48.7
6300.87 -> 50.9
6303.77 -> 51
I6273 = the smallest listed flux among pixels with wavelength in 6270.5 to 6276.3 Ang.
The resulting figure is 50.5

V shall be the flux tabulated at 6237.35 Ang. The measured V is 47.4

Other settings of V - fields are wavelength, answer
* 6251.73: 48.1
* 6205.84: 47.8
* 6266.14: 49.3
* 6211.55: 47.5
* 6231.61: 47.2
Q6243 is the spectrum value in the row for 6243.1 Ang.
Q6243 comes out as 46.8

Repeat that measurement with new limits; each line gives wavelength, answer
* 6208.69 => 47.7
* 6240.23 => 47.1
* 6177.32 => 47.6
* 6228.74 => 47.2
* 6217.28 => 47.9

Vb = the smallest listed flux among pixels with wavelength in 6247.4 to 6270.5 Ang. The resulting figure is 47.5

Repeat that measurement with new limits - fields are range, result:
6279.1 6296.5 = 48.2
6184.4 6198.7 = 48.5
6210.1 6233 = 47.2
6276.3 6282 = 49.3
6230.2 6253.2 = 46.6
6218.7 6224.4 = 47.3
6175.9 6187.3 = 47.6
